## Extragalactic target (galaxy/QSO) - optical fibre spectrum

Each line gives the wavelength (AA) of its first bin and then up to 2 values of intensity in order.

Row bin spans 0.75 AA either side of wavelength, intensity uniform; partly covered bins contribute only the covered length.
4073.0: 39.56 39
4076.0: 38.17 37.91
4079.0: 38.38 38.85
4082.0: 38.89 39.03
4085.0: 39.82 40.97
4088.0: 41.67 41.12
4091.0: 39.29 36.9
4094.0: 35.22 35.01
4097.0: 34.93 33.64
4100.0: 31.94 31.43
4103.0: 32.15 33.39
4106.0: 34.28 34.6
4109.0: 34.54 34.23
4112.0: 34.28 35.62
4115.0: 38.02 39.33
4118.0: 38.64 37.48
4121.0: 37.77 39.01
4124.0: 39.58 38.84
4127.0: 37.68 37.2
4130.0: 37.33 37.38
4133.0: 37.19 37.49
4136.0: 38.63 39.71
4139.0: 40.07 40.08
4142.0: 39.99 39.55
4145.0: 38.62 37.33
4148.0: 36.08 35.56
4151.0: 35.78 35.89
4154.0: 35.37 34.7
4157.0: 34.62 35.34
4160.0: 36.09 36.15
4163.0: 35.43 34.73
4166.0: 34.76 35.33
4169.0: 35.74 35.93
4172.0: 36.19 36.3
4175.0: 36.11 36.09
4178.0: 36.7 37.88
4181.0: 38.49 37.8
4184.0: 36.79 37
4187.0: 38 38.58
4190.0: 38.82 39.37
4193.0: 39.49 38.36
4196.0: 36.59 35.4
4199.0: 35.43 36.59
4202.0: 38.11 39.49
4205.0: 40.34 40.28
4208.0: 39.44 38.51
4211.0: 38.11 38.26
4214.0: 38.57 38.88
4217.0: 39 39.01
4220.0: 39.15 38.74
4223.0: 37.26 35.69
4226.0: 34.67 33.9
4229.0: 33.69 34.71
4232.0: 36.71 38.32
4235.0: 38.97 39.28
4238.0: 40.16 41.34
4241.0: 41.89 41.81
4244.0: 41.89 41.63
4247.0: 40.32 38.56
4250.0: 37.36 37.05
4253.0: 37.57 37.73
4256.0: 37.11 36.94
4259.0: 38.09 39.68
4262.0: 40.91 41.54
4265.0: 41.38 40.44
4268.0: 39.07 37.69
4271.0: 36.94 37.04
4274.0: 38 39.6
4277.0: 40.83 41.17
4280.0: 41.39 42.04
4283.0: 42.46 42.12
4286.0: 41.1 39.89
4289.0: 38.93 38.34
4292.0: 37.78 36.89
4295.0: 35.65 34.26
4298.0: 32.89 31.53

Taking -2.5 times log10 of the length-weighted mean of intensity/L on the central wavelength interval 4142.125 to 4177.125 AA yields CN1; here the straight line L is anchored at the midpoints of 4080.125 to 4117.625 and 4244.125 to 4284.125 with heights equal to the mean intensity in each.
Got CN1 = 0.04 mag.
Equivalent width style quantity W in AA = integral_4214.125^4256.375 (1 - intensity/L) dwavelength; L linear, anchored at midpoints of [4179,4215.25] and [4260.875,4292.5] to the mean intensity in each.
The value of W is 0.77 AA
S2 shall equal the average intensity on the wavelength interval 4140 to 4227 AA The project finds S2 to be 37.3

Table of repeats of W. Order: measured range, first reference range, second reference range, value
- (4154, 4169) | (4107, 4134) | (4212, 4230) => 0.8 AA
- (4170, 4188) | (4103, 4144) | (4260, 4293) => 0.6 AA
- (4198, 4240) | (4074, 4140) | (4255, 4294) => 0.9 AA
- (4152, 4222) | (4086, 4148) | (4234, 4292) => 1.9 AA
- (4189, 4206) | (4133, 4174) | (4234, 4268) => 0.0 AA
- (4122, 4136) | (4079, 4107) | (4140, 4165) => -0.5 AA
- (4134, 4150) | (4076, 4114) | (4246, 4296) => -0.6 AA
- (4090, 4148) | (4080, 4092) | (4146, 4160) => 1.4 AA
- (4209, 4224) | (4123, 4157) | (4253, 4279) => 0.0 AA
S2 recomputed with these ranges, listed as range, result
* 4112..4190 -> 37.2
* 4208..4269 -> 38.6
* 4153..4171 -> 35.3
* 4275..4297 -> 39.6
